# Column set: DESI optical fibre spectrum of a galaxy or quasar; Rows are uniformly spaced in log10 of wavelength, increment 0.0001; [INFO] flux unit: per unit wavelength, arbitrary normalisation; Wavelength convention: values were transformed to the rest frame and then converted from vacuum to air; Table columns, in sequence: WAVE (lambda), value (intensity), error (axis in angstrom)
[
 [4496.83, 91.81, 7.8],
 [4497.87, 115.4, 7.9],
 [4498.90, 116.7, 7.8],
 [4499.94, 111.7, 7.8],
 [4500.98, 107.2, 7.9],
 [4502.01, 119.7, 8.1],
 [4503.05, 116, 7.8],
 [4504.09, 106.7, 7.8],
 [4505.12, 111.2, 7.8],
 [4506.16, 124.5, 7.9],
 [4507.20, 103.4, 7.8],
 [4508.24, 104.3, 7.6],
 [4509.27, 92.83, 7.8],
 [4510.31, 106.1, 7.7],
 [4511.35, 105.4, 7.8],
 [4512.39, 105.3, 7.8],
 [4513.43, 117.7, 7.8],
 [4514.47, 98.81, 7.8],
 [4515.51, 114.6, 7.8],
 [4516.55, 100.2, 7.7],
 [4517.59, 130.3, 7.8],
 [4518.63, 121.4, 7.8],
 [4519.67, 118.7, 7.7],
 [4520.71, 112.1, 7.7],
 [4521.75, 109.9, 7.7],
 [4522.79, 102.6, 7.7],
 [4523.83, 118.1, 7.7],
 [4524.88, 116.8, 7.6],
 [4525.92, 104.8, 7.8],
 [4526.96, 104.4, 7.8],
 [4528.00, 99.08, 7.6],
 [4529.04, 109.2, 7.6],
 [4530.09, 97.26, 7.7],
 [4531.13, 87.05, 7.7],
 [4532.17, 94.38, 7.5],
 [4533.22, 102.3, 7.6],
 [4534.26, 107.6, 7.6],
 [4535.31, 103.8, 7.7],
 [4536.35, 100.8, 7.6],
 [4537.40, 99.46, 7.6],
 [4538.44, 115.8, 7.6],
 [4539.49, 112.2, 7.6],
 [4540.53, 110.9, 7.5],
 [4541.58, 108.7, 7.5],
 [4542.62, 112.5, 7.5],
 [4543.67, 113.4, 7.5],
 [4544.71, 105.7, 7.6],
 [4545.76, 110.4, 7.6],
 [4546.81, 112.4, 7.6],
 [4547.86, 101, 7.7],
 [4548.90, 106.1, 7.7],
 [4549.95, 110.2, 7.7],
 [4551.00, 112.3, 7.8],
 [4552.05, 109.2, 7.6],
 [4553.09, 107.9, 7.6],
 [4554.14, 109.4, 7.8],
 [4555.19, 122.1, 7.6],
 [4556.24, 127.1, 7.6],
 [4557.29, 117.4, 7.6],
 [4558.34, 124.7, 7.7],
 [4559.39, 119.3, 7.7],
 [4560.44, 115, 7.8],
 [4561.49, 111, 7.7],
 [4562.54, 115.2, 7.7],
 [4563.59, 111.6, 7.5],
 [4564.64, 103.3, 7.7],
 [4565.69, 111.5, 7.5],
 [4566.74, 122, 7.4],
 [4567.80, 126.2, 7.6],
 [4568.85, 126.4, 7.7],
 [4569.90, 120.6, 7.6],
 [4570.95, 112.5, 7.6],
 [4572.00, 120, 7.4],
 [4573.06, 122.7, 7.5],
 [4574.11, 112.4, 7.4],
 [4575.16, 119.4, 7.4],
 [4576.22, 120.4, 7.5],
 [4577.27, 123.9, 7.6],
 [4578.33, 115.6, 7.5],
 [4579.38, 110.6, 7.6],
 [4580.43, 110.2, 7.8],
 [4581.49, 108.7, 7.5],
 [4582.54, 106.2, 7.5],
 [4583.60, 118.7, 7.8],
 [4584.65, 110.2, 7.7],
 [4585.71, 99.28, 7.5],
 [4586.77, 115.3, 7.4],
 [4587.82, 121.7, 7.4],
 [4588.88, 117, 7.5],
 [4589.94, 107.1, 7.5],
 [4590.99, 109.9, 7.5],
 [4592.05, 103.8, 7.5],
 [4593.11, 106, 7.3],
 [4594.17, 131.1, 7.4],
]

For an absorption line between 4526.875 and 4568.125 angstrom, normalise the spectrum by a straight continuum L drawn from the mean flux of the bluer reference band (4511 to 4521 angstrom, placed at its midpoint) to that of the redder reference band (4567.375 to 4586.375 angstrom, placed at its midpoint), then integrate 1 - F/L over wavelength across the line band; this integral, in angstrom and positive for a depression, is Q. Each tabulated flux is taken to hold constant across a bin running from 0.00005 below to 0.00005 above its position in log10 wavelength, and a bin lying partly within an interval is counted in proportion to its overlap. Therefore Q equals 1.6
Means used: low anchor 113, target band 110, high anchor 116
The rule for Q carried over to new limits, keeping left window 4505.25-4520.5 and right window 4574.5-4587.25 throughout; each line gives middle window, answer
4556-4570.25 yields -0.7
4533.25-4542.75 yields 0.3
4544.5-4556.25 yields 0.1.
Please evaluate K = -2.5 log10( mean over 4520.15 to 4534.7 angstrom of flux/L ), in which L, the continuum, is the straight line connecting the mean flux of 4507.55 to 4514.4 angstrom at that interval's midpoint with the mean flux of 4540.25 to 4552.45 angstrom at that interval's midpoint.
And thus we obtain 0.02 mag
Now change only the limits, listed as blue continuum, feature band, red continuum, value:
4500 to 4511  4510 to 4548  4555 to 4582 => 0.04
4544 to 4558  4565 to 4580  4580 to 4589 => -0.07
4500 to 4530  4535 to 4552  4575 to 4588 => 0.03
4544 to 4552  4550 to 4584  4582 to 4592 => -0.06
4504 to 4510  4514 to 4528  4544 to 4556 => -0.03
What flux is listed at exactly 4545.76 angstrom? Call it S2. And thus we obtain 110.4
